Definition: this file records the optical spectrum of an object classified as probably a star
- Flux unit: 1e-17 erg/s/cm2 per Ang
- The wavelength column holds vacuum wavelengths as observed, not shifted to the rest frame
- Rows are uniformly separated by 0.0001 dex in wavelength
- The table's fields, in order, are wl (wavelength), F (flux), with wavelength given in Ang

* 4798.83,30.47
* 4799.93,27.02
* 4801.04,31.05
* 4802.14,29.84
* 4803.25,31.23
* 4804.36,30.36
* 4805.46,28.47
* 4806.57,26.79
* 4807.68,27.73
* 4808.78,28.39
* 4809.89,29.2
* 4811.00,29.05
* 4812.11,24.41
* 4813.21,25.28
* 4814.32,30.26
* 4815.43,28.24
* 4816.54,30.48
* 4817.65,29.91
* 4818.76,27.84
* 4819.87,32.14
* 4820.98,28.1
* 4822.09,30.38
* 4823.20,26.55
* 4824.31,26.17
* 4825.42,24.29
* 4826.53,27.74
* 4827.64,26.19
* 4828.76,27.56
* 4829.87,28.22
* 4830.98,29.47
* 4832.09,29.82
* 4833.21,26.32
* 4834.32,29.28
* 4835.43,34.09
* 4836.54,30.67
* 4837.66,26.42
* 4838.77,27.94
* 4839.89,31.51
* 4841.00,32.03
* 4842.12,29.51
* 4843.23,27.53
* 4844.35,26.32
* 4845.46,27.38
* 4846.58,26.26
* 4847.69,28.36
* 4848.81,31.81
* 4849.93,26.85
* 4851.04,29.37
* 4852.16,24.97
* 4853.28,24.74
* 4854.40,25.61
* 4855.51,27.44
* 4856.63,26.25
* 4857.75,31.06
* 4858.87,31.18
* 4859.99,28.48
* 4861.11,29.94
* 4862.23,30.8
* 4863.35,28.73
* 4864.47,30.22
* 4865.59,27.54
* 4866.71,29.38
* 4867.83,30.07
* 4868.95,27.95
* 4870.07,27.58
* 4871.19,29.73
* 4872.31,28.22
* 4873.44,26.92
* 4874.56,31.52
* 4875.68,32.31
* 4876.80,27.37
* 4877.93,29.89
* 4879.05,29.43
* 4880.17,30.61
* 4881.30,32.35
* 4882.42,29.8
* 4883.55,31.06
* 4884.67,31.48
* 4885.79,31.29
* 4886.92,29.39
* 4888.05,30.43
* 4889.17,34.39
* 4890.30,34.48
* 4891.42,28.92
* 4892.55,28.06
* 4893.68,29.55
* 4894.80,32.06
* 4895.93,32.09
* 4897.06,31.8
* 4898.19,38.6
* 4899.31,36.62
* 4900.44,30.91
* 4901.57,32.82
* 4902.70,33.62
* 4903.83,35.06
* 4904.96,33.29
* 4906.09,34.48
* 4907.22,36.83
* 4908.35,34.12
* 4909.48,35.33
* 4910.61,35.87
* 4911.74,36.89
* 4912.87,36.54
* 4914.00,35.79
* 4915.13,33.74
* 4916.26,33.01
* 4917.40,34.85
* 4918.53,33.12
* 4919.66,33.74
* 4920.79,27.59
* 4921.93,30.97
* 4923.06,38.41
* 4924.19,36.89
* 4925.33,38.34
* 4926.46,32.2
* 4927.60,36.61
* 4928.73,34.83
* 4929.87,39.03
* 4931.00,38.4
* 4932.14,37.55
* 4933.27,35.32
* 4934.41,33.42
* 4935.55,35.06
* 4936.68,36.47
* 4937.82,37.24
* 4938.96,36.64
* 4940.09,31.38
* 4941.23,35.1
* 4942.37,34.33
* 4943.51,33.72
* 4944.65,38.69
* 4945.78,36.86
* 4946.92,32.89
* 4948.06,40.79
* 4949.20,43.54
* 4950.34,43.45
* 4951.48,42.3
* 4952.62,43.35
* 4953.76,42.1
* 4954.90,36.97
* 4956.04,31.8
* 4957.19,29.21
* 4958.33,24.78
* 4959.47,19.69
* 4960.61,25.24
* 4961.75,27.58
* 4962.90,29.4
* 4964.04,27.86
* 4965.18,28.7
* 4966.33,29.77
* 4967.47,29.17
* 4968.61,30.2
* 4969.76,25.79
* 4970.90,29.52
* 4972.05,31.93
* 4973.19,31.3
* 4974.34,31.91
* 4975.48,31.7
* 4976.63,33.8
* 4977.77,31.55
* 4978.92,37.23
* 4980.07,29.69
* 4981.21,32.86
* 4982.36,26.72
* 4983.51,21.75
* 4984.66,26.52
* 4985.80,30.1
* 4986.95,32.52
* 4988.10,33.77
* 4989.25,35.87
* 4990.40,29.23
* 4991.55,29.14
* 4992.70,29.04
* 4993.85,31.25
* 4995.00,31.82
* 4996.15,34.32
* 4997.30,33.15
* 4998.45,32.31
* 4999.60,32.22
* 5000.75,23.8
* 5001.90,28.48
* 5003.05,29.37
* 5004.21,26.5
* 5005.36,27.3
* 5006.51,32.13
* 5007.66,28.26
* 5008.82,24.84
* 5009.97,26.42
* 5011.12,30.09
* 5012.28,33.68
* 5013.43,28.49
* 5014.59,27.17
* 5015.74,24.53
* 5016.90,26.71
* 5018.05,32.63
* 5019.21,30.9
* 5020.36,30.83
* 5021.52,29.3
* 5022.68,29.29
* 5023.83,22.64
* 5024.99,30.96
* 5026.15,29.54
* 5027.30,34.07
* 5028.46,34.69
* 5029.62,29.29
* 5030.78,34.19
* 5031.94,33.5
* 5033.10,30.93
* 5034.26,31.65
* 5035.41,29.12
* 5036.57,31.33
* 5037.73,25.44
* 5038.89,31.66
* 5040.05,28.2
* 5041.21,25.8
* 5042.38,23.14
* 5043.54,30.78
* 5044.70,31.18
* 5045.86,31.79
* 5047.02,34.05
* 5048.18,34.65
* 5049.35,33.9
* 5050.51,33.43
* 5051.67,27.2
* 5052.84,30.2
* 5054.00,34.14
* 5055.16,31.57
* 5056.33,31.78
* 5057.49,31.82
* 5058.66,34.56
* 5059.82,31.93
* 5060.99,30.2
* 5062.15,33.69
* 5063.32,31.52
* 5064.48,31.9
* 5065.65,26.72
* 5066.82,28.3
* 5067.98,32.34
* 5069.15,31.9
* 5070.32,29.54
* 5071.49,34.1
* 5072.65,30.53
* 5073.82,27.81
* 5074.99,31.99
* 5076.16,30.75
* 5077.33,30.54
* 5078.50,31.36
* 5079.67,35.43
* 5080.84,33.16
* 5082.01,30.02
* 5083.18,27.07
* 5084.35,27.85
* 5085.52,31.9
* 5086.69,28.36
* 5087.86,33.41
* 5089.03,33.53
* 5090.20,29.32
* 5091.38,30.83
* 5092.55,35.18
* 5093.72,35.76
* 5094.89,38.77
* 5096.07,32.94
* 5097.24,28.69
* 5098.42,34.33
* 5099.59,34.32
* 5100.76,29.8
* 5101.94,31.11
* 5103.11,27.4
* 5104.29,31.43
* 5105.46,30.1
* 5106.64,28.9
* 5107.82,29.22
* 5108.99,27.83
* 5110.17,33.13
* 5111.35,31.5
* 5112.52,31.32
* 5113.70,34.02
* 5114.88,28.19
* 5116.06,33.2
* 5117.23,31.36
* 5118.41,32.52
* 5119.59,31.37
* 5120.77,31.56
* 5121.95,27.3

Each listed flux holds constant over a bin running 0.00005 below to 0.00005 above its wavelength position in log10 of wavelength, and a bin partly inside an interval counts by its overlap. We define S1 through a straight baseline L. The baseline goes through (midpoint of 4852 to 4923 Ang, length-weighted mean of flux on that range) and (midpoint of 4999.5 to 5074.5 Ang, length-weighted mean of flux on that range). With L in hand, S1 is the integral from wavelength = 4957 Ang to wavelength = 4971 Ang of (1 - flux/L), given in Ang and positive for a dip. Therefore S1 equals 1.5 Ang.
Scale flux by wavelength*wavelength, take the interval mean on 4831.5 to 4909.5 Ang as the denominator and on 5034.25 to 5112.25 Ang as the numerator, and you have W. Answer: 1.12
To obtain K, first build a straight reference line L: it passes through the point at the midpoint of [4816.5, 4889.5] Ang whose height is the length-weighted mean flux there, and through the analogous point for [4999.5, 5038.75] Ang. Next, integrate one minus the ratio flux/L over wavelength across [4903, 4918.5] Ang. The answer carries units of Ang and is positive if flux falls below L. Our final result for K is -3.10 Ang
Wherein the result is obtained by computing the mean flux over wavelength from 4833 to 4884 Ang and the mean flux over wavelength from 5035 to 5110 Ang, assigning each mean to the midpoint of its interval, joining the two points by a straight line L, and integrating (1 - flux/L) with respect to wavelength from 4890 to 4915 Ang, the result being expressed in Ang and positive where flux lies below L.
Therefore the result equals -3.7 Ang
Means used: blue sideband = 29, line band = 33.8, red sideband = 31.1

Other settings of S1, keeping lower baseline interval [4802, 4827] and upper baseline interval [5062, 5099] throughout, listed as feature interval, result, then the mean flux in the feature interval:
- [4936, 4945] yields -1.66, 35.4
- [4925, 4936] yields -2.33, 36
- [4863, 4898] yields -1.32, 30.2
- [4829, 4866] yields 0.11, 28.7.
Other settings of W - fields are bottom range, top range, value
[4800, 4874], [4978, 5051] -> 1.13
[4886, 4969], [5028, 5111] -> 0.97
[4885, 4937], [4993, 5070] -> 0.93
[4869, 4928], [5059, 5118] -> 1.04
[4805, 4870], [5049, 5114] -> 1.22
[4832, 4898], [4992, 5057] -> 1.09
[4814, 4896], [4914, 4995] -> 1.18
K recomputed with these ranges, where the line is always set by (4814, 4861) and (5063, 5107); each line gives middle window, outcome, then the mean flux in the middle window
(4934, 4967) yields -4.8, 34.1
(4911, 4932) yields -4.1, 35.1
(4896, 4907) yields -1.9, 34.1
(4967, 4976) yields -0.1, 30.2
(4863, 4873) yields 0.0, 28.8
